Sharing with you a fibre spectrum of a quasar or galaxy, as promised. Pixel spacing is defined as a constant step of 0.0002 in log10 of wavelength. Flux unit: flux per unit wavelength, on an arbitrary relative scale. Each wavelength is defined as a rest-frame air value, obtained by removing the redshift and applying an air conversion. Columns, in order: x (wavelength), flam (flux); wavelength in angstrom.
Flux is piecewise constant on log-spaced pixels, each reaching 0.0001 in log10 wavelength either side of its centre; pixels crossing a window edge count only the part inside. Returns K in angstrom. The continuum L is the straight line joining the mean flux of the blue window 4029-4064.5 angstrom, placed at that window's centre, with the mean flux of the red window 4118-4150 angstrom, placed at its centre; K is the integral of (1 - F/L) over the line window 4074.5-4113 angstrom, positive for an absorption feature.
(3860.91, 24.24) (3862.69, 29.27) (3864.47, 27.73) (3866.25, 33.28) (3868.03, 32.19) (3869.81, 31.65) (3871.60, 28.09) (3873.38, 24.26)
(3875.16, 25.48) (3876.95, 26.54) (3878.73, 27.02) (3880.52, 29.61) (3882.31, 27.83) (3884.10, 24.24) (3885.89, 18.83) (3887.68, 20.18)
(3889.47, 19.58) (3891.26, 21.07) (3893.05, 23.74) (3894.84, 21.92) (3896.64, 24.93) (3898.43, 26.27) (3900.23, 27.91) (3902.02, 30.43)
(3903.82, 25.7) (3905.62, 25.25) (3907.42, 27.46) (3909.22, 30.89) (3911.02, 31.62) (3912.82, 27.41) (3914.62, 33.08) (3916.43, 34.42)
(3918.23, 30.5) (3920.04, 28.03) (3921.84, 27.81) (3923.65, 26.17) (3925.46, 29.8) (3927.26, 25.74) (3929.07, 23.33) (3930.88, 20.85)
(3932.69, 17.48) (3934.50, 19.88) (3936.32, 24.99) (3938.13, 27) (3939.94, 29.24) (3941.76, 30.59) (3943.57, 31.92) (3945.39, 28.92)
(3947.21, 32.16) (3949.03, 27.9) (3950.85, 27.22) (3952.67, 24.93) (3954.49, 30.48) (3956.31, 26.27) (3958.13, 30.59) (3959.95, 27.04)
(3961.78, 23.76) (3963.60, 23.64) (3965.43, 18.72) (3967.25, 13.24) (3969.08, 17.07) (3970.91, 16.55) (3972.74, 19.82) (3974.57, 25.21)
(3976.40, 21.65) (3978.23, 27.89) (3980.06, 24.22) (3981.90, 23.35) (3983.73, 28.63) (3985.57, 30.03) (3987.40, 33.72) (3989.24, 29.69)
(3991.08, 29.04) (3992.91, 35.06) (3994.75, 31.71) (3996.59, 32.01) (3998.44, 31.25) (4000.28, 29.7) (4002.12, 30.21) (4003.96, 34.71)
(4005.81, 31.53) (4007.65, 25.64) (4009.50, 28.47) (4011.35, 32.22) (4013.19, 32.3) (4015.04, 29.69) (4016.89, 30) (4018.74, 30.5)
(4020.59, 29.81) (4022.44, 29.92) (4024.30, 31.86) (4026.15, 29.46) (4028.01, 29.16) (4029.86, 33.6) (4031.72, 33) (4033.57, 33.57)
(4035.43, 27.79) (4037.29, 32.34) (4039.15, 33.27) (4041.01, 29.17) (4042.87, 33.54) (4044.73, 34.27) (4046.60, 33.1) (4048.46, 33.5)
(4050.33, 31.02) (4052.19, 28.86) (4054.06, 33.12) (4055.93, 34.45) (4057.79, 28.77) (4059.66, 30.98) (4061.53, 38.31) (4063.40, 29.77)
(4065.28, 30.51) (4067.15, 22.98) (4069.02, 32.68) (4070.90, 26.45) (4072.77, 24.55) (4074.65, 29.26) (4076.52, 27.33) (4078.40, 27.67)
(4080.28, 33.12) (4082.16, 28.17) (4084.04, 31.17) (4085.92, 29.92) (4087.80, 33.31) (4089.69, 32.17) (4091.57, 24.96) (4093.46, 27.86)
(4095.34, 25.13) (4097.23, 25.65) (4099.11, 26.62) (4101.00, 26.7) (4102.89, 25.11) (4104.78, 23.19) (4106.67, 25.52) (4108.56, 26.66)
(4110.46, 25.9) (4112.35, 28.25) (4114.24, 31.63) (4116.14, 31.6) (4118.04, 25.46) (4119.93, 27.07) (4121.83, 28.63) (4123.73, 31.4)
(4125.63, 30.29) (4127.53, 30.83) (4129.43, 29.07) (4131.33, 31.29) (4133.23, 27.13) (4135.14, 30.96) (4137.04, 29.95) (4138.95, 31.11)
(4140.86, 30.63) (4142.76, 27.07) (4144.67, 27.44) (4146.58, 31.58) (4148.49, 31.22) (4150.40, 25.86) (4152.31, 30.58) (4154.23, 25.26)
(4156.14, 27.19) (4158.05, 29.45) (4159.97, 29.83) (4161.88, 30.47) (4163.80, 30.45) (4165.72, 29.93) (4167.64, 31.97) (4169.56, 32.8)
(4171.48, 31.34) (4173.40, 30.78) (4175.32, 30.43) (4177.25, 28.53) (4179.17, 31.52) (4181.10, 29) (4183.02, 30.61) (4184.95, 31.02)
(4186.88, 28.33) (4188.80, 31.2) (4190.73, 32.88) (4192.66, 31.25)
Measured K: 3.8 angstrom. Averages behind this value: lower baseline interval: 32.2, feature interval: 27.8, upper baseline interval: 29.5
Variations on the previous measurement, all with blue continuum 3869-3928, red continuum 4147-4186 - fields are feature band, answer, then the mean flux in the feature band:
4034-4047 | -1.6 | 31.9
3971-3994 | 0.6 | 27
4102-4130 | 1.2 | 28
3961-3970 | 2.7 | 19.2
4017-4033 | -1.5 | 30.9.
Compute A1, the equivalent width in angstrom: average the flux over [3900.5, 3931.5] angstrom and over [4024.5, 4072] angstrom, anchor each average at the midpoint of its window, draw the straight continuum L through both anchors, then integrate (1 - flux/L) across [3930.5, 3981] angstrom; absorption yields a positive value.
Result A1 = 7.8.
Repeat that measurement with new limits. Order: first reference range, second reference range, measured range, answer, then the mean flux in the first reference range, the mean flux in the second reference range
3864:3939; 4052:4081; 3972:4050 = -3.8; 26.4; 29.9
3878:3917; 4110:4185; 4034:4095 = -4.1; 26.3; 29.6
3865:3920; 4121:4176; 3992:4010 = -1.8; 27.1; 29.8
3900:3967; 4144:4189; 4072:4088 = -0.2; 27.1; 29.9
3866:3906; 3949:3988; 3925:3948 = -1.1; 25.8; 24.5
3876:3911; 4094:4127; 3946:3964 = -1.1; 25.4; 27.4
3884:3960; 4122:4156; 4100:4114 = 1.4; 26.6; 29.4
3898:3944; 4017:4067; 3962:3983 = 5.7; 27.4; 31.5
